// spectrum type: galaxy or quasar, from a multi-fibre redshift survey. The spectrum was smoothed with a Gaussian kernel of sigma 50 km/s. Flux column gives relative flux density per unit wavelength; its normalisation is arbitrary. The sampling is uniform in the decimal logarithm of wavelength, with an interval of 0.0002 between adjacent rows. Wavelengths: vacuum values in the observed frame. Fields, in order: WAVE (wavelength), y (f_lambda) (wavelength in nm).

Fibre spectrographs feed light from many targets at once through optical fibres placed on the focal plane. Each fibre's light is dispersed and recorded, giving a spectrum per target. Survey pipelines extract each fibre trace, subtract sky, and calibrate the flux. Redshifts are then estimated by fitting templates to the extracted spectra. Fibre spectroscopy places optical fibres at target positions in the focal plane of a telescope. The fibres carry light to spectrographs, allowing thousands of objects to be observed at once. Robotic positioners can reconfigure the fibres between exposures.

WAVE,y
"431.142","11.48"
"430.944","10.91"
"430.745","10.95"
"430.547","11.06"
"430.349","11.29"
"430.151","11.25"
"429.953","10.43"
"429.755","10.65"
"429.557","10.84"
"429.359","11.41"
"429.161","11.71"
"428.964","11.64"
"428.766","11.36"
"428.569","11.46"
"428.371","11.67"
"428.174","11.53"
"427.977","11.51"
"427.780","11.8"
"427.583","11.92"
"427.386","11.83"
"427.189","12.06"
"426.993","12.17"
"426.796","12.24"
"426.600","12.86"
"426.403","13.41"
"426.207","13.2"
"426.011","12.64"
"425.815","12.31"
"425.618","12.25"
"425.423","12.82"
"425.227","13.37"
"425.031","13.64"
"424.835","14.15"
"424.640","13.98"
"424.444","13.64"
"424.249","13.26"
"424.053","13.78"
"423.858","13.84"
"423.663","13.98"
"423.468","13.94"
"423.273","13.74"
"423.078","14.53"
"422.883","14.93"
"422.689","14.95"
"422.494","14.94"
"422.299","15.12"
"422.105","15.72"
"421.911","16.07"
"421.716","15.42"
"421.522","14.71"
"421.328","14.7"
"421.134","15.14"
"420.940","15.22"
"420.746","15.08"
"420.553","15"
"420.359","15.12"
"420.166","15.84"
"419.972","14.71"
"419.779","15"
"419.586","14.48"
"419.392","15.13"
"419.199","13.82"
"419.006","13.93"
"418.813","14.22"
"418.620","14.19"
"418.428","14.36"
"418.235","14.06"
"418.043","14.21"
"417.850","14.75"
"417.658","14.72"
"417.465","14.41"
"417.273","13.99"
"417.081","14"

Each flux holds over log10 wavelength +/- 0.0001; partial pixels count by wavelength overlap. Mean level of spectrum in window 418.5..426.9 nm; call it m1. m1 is 14.2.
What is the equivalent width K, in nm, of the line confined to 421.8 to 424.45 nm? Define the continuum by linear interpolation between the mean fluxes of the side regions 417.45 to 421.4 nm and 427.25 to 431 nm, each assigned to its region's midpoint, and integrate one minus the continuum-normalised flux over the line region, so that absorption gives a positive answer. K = -0.21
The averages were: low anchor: 14.7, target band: 14.5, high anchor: 11.3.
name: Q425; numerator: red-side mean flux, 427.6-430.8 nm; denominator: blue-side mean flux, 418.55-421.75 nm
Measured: 0.8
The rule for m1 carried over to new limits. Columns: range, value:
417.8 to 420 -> 14.4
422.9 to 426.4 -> 13.5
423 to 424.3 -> 13.9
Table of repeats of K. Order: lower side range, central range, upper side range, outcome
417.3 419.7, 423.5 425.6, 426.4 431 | -0.15 nm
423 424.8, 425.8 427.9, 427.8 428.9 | -0.01 nm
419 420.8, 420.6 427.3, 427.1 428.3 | -0.34 nm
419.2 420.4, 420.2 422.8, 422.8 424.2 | -0.12 nm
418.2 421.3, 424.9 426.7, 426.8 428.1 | -0.07 nm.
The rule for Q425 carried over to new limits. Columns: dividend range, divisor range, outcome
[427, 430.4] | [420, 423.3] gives 0.76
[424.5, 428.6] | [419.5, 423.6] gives 0.84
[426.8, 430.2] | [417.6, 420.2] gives 0.79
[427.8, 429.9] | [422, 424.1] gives 0.78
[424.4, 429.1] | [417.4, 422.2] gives 0.84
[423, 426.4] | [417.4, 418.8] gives 0.94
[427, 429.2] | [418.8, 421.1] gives 0.79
